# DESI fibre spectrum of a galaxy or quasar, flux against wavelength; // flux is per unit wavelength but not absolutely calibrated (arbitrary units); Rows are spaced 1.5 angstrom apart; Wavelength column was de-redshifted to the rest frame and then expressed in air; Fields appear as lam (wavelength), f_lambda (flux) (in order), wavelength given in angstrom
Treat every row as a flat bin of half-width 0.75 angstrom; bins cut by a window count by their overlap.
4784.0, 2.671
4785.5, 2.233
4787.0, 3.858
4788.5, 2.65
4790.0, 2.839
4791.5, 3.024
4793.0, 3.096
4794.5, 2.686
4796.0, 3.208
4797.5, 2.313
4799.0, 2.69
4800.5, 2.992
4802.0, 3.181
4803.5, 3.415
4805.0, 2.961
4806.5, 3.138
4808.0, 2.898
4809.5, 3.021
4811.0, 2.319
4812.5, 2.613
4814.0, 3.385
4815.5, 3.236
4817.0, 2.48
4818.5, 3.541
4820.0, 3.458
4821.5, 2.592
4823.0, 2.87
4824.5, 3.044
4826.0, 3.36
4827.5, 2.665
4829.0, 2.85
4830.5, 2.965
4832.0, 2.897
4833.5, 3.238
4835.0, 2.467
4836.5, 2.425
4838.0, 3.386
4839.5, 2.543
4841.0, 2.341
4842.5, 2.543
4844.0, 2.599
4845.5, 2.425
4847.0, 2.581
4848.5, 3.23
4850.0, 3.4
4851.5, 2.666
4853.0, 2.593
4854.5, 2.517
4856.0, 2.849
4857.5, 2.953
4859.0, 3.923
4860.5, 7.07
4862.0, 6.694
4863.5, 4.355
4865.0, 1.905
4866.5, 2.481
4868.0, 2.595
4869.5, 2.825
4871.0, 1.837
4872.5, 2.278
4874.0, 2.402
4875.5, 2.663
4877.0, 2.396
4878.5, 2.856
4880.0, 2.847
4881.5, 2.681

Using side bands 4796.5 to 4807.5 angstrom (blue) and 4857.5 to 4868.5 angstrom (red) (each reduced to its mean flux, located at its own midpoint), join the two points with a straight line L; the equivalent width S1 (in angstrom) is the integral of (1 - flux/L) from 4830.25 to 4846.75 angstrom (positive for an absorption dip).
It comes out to 4.24 angstrom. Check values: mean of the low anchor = 2.96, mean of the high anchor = 4.1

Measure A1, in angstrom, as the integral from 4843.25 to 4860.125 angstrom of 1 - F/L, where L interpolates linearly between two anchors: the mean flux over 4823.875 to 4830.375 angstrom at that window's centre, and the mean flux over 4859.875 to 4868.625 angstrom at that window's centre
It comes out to 3.56 angstrom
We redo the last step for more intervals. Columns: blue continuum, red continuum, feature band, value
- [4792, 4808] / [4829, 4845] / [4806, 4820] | -0.5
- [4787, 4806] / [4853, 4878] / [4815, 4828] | 0.1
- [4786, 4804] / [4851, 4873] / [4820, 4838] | 1.4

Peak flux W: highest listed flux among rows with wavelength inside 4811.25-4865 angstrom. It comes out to 7.07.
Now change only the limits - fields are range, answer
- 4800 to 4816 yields 3.415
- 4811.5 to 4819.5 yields 3.541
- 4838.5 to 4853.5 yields 3.4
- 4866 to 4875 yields 2.825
